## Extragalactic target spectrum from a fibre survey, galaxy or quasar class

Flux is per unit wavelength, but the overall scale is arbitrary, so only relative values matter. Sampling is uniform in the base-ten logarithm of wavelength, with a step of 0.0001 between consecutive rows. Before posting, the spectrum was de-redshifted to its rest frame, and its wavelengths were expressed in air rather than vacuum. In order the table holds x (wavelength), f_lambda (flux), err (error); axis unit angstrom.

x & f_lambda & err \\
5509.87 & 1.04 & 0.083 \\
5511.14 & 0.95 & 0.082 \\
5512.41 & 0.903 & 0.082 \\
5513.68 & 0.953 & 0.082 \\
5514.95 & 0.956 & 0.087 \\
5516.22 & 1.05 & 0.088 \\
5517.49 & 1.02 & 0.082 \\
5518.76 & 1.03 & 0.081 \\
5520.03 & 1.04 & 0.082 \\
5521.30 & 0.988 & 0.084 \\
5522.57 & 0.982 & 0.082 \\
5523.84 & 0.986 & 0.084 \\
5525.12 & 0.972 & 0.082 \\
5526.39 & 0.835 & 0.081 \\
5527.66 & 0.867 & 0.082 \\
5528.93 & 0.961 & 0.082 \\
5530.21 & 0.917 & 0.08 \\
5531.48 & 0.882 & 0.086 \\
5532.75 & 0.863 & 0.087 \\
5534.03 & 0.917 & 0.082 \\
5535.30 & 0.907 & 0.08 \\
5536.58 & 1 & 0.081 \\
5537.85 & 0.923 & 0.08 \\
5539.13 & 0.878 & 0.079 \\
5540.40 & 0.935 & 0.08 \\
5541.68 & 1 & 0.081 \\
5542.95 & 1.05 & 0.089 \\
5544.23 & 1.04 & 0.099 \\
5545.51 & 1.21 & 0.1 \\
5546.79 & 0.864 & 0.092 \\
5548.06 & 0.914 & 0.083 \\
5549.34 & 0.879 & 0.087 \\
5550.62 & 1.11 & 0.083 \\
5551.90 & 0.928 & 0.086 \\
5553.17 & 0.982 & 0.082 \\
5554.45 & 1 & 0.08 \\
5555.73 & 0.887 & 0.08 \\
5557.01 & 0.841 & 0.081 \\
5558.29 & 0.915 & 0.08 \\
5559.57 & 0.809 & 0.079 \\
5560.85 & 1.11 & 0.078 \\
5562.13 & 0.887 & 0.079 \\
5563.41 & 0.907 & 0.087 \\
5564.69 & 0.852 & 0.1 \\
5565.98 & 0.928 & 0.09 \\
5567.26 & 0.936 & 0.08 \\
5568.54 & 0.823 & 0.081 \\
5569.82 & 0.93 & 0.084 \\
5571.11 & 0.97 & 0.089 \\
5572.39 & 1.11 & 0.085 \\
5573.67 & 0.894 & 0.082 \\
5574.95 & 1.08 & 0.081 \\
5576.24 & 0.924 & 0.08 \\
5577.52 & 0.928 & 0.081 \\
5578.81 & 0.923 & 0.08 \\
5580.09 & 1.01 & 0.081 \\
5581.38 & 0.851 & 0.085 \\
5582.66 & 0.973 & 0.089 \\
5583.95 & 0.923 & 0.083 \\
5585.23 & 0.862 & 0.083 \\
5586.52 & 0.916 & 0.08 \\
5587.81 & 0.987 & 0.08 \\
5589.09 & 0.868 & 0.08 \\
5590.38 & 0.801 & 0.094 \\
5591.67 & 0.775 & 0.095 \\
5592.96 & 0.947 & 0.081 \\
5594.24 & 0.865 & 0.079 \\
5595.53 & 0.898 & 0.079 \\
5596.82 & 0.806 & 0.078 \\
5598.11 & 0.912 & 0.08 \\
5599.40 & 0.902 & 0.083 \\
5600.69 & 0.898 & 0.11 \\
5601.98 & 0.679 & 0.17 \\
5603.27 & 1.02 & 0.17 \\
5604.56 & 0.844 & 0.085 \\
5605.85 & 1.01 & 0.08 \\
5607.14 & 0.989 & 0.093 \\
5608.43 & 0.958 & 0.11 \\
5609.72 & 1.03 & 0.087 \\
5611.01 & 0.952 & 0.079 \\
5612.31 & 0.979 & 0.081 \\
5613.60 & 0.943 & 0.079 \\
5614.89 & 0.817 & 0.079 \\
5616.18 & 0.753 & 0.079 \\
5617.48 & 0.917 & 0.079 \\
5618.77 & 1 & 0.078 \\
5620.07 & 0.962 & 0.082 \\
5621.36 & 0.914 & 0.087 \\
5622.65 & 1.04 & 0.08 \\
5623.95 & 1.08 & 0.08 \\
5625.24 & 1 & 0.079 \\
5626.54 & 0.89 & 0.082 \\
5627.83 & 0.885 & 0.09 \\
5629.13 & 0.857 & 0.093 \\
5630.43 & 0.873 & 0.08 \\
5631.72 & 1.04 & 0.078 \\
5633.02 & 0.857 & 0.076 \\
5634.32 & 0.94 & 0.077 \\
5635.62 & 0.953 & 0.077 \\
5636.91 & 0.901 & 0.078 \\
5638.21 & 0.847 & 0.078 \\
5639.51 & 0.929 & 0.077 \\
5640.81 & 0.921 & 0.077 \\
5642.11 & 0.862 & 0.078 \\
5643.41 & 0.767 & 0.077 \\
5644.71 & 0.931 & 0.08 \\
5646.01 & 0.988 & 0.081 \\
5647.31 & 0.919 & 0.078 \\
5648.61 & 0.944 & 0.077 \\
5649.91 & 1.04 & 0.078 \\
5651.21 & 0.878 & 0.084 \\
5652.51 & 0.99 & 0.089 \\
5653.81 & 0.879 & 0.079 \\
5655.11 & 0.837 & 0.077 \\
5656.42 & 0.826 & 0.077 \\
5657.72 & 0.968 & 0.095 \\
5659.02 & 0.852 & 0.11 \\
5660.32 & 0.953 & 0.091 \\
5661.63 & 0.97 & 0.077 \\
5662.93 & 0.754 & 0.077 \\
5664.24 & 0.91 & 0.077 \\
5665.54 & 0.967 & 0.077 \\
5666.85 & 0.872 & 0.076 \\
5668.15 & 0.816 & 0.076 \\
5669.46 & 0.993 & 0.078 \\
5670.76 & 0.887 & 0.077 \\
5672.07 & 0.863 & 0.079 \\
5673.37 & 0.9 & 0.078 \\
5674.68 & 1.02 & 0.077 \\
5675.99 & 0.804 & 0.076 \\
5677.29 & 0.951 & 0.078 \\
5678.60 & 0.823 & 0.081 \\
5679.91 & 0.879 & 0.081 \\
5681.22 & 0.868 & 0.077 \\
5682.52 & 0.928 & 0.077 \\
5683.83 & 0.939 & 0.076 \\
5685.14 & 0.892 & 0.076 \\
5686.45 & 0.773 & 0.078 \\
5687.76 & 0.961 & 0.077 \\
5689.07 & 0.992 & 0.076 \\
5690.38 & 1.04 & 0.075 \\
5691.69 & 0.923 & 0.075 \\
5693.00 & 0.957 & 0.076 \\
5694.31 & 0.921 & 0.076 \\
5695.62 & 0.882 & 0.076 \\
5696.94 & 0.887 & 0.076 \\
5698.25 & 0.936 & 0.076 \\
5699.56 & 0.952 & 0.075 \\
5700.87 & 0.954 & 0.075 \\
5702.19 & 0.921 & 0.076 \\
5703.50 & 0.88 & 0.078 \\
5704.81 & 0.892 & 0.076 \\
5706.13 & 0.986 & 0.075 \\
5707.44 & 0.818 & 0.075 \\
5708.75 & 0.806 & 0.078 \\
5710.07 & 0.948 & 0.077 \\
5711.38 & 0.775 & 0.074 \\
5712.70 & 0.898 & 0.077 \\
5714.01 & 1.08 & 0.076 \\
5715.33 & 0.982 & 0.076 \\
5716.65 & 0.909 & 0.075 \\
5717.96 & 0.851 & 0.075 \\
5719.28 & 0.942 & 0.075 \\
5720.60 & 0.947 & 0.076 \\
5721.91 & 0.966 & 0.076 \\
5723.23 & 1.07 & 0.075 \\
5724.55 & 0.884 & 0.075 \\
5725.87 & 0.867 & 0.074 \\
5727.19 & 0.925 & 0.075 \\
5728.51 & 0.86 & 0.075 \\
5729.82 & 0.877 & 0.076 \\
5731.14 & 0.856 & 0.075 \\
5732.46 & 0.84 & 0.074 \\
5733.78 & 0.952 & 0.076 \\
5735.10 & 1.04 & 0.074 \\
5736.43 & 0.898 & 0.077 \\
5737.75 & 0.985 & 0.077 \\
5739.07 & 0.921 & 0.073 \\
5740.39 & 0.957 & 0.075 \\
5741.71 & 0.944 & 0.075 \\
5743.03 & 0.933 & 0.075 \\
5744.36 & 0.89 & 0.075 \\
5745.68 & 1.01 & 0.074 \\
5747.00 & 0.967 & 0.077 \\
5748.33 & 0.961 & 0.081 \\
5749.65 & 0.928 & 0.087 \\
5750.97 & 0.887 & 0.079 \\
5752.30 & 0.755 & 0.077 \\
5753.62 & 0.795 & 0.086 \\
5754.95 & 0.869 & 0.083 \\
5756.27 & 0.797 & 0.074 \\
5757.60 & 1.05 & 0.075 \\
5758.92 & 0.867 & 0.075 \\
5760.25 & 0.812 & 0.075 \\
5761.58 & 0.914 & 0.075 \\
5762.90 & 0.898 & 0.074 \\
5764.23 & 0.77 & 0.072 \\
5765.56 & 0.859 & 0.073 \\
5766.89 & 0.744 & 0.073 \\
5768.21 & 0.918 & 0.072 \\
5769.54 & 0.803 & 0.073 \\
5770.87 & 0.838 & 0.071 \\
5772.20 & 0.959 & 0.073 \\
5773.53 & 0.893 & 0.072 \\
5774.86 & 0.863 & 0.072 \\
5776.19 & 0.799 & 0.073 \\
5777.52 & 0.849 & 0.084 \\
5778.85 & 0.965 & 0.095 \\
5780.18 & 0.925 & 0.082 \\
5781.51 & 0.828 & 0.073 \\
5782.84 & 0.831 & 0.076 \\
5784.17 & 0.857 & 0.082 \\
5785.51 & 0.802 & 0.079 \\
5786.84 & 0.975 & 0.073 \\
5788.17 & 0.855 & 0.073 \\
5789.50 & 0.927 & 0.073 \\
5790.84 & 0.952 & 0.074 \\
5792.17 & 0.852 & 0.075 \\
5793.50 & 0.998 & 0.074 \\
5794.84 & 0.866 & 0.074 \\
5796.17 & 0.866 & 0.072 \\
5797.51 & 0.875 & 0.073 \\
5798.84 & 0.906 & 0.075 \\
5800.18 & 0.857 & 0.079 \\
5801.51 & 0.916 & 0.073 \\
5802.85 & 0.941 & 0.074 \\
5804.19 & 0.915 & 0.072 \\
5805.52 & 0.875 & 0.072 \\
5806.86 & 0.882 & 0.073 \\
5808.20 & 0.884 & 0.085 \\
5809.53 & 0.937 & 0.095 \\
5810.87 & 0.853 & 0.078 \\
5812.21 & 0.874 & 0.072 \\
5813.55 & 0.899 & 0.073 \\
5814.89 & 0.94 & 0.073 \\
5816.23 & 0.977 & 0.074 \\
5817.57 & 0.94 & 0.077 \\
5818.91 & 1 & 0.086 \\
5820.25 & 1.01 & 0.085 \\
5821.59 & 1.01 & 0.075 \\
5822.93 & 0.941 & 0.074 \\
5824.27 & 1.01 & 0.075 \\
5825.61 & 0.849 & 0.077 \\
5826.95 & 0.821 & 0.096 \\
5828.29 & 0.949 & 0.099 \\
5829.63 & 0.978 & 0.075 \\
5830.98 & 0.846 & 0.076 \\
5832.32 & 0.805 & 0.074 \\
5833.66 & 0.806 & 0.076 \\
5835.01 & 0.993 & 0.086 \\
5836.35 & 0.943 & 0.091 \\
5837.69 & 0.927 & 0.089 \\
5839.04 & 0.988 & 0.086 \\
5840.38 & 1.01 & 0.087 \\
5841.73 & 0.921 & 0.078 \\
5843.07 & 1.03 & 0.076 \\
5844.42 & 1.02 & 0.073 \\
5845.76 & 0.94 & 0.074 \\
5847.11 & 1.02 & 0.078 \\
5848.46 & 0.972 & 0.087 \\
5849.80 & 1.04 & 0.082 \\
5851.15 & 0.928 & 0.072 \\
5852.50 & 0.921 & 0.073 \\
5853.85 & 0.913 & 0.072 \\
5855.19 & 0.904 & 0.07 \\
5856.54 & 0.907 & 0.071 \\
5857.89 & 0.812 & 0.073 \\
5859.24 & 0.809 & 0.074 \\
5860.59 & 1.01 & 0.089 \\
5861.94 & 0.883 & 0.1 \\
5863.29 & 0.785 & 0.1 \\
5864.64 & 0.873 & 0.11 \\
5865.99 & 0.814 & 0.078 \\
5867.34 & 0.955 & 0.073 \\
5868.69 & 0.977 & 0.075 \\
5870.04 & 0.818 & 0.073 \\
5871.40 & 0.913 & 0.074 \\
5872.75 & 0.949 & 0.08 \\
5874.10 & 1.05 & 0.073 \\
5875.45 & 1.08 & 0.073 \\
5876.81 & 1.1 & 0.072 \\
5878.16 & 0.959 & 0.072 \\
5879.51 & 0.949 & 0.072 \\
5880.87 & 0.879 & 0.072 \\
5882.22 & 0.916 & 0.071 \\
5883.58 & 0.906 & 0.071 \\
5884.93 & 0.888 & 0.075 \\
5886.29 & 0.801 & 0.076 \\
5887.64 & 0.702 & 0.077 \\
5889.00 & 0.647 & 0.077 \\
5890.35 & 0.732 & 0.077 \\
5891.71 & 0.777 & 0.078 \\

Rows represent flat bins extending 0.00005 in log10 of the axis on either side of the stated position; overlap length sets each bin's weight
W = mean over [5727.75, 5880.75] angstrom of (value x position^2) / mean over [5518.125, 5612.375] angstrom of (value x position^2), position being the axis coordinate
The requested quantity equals 1.06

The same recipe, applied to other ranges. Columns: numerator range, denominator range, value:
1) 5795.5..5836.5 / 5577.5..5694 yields 1.06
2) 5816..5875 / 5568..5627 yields 1.10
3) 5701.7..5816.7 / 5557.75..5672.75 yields 1.03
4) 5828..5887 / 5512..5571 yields 1.10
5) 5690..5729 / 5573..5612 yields 1.05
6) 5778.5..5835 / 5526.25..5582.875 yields 1.05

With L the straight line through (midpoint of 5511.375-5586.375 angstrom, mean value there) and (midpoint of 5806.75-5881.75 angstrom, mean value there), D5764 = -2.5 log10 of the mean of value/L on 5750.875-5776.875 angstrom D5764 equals 0.10 mag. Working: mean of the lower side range 0.948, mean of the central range 0.854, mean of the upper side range 0.933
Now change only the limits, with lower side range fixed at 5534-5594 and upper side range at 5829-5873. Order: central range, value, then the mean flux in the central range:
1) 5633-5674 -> 0.03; 0.904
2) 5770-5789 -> 0.06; 0.874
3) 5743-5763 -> 0.04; 0.895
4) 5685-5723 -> 0.01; 0.922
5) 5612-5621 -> 0.03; 0.908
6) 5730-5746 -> 0.00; 0.932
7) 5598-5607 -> 0.04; 0.899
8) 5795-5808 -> 0.04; 0.891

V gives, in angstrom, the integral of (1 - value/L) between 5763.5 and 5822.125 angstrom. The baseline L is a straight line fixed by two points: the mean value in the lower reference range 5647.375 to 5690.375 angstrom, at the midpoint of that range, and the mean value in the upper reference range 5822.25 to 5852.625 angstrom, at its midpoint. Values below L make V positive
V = 2.5 angstrom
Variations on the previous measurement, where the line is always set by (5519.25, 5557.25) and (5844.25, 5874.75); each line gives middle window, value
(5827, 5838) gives 0.3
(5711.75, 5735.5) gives 0.2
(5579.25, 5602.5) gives 1.6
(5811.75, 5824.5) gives -0.5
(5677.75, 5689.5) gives 0.6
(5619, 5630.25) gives -0.1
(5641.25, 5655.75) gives 0.5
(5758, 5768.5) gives 0.9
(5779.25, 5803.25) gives 1.0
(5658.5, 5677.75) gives 0.8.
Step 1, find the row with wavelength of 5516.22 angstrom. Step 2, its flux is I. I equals 1.05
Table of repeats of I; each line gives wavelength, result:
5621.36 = 0.914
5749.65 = 0.928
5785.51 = 0.802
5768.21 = 0.918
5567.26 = 0.936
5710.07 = 0.948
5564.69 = 0.852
